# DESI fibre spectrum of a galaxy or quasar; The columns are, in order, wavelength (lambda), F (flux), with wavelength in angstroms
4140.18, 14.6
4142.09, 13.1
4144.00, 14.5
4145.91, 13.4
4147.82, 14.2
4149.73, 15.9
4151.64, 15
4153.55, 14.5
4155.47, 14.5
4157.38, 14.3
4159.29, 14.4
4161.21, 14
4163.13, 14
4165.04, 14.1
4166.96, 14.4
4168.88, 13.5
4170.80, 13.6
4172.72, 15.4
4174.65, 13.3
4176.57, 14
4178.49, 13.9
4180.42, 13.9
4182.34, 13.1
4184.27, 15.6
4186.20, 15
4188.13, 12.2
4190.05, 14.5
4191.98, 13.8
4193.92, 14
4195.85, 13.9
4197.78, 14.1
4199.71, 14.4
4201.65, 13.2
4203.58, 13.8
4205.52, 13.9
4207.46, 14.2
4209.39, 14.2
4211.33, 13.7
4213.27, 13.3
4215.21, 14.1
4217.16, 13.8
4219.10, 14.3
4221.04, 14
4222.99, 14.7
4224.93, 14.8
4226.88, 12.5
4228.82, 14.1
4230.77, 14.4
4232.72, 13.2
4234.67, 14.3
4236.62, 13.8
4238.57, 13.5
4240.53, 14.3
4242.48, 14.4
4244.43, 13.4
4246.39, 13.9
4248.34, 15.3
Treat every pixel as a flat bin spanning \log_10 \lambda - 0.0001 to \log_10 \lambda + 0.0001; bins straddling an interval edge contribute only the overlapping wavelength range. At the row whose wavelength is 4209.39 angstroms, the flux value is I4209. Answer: 14.2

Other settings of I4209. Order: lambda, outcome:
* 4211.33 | 13.7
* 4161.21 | 14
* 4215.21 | 14.1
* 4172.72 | 15.4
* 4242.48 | 14.4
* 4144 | 14.5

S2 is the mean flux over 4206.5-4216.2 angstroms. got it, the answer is 13.9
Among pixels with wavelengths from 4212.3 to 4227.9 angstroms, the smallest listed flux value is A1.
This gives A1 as 12.5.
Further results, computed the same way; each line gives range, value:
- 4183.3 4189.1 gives 12.2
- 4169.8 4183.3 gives 13.1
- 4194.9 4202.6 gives 13.2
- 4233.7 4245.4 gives 13.4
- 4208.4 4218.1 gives 13.3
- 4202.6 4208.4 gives 13.8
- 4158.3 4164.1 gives 14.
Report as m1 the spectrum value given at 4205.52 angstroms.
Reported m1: 13.9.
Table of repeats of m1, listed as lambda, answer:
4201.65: 13.2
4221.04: 14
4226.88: 12.5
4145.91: 13.4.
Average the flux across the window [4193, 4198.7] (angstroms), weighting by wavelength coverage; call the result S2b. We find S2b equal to 14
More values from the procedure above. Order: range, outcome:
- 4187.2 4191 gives 13.4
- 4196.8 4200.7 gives 14.2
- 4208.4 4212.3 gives 14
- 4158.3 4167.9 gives 14.2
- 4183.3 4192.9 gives 14.2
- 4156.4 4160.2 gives 14.4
